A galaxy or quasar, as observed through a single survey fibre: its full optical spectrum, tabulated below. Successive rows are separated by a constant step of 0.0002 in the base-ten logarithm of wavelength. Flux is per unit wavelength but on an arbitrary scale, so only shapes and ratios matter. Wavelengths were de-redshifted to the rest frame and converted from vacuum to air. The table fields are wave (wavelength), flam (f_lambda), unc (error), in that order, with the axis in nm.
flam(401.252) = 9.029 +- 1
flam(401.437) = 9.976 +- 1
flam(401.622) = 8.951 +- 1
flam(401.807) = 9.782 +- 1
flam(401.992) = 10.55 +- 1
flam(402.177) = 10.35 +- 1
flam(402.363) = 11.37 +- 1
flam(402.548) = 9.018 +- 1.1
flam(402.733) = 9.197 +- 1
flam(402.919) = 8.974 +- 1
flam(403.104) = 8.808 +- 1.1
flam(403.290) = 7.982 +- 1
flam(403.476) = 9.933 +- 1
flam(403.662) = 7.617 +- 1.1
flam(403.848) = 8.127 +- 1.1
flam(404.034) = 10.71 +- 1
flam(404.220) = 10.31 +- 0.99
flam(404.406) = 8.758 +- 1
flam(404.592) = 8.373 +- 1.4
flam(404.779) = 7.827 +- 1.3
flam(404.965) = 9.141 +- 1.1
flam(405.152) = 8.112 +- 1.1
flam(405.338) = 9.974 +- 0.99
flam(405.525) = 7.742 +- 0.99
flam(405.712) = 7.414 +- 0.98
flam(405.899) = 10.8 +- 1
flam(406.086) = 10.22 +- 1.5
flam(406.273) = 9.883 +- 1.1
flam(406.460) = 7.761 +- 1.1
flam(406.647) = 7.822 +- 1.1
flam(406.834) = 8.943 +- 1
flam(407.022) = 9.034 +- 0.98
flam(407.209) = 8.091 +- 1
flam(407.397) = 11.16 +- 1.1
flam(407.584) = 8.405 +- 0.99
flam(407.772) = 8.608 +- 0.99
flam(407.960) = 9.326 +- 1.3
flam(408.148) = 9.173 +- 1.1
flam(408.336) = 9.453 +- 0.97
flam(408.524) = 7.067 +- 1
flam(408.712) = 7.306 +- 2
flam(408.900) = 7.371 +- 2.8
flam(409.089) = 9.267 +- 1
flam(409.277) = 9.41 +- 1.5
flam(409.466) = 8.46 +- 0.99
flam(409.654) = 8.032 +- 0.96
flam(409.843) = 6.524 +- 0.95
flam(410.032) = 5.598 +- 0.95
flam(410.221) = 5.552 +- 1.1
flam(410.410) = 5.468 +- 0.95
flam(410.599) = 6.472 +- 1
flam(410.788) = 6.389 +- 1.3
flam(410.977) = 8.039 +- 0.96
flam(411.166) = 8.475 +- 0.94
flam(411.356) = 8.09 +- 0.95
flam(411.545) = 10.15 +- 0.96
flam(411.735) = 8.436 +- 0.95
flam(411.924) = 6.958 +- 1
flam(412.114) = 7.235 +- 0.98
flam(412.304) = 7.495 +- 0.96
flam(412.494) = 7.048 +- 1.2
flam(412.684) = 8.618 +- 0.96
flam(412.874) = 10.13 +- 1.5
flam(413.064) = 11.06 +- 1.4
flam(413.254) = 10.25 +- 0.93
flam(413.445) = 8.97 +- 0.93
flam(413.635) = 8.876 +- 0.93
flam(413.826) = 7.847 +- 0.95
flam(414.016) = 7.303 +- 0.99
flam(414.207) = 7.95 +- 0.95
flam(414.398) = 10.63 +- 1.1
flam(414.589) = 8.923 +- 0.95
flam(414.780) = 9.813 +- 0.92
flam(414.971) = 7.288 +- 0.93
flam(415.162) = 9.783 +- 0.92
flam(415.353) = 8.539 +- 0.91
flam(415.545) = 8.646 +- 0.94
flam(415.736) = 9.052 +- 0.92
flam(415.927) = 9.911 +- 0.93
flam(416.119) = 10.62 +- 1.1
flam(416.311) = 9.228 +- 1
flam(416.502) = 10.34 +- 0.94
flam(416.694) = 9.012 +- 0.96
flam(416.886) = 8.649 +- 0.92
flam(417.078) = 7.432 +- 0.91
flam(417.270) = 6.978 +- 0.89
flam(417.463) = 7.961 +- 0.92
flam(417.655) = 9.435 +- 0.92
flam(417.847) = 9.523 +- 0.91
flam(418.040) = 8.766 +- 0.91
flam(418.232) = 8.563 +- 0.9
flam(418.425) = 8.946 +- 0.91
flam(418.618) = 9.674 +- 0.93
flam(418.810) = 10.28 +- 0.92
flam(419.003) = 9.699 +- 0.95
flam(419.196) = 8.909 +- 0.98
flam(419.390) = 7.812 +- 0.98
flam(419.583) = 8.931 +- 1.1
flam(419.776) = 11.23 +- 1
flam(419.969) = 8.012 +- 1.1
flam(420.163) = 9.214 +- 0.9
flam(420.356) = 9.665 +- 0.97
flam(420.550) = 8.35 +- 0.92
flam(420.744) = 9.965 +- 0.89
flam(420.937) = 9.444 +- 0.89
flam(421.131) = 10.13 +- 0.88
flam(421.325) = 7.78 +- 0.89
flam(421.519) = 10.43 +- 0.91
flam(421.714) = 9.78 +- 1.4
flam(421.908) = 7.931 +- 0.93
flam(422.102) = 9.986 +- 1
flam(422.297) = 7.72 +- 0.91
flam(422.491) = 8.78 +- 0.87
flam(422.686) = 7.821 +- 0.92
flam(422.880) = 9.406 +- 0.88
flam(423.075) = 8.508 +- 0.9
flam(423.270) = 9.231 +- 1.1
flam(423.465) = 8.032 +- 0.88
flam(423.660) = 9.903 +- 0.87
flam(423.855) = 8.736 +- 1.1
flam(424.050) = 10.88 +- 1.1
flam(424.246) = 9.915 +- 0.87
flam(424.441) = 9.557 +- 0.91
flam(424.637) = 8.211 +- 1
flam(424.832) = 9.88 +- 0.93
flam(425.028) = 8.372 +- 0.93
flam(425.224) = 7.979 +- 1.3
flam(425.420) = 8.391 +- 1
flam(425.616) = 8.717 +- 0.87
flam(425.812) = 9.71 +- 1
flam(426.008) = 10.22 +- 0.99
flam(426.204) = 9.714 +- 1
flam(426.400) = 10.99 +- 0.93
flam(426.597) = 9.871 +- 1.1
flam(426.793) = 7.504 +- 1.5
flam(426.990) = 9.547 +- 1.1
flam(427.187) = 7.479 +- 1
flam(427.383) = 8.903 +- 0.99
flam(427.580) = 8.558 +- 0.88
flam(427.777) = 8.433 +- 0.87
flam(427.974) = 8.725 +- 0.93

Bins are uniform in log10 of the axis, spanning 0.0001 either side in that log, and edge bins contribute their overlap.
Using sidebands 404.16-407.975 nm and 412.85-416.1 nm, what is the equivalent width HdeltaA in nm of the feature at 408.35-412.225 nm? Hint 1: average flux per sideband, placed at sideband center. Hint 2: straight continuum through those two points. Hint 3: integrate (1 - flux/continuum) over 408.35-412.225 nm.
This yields 0.63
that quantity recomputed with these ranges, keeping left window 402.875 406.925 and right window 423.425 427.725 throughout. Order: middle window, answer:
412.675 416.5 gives -0.09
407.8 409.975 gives 0.16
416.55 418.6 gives 0.10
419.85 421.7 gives -0.04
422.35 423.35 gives 0.05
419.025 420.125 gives 0.00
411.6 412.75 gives 0.16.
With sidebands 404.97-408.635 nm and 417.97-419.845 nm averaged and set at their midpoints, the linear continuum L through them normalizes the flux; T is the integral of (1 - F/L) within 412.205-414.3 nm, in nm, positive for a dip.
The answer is 0.09 nm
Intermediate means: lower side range 8.89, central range 8.68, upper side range 9.26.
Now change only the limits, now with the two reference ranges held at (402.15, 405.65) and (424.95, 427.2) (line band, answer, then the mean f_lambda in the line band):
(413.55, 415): 0.07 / 8.63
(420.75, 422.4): -0.02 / 9.2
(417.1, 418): 0.07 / 8.4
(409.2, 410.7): 0.35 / 6.91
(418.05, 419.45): -0.01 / 9.14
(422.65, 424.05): 0.02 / 9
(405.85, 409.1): 0.07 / 8.83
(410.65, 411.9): 0.13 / 8.13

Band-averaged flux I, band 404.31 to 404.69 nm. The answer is 8.57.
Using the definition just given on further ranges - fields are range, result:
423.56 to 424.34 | 9.85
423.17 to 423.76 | 9.05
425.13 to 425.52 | 8.19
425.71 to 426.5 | 10.2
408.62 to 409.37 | 8.34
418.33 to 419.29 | 9.51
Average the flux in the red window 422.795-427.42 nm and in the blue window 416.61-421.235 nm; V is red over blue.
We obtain 1.01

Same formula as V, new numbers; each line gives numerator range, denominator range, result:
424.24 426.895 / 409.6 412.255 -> 1.27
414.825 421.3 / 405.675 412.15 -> 1.11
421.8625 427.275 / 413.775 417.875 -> 1.02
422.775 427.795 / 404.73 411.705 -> 1.10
